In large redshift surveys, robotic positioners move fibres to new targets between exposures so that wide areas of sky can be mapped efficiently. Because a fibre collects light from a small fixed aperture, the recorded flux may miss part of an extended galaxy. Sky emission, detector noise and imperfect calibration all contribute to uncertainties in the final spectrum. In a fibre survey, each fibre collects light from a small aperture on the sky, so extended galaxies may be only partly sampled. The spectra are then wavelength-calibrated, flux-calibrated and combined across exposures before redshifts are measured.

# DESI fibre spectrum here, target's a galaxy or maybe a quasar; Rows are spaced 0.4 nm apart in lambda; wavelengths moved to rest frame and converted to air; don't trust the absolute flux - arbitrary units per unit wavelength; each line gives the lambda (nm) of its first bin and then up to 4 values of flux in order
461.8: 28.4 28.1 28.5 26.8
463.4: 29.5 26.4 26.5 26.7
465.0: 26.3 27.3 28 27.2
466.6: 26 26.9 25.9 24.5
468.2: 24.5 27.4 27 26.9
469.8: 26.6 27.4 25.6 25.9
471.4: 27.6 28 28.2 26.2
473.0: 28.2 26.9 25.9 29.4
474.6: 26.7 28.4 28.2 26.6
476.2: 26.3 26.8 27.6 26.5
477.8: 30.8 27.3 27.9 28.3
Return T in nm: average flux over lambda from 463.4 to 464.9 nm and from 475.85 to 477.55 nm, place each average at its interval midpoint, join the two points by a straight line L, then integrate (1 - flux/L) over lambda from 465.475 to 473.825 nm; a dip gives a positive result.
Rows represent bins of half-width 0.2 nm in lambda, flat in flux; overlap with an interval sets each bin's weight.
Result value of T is 0.04 nm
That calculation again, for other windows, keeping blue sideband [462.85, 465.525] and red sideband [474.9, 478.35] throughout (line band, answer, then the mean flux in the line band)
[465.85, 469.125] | 0.12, 26.2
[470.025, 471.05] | 0.04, 26.3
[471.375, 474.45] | -0.01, 27.5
